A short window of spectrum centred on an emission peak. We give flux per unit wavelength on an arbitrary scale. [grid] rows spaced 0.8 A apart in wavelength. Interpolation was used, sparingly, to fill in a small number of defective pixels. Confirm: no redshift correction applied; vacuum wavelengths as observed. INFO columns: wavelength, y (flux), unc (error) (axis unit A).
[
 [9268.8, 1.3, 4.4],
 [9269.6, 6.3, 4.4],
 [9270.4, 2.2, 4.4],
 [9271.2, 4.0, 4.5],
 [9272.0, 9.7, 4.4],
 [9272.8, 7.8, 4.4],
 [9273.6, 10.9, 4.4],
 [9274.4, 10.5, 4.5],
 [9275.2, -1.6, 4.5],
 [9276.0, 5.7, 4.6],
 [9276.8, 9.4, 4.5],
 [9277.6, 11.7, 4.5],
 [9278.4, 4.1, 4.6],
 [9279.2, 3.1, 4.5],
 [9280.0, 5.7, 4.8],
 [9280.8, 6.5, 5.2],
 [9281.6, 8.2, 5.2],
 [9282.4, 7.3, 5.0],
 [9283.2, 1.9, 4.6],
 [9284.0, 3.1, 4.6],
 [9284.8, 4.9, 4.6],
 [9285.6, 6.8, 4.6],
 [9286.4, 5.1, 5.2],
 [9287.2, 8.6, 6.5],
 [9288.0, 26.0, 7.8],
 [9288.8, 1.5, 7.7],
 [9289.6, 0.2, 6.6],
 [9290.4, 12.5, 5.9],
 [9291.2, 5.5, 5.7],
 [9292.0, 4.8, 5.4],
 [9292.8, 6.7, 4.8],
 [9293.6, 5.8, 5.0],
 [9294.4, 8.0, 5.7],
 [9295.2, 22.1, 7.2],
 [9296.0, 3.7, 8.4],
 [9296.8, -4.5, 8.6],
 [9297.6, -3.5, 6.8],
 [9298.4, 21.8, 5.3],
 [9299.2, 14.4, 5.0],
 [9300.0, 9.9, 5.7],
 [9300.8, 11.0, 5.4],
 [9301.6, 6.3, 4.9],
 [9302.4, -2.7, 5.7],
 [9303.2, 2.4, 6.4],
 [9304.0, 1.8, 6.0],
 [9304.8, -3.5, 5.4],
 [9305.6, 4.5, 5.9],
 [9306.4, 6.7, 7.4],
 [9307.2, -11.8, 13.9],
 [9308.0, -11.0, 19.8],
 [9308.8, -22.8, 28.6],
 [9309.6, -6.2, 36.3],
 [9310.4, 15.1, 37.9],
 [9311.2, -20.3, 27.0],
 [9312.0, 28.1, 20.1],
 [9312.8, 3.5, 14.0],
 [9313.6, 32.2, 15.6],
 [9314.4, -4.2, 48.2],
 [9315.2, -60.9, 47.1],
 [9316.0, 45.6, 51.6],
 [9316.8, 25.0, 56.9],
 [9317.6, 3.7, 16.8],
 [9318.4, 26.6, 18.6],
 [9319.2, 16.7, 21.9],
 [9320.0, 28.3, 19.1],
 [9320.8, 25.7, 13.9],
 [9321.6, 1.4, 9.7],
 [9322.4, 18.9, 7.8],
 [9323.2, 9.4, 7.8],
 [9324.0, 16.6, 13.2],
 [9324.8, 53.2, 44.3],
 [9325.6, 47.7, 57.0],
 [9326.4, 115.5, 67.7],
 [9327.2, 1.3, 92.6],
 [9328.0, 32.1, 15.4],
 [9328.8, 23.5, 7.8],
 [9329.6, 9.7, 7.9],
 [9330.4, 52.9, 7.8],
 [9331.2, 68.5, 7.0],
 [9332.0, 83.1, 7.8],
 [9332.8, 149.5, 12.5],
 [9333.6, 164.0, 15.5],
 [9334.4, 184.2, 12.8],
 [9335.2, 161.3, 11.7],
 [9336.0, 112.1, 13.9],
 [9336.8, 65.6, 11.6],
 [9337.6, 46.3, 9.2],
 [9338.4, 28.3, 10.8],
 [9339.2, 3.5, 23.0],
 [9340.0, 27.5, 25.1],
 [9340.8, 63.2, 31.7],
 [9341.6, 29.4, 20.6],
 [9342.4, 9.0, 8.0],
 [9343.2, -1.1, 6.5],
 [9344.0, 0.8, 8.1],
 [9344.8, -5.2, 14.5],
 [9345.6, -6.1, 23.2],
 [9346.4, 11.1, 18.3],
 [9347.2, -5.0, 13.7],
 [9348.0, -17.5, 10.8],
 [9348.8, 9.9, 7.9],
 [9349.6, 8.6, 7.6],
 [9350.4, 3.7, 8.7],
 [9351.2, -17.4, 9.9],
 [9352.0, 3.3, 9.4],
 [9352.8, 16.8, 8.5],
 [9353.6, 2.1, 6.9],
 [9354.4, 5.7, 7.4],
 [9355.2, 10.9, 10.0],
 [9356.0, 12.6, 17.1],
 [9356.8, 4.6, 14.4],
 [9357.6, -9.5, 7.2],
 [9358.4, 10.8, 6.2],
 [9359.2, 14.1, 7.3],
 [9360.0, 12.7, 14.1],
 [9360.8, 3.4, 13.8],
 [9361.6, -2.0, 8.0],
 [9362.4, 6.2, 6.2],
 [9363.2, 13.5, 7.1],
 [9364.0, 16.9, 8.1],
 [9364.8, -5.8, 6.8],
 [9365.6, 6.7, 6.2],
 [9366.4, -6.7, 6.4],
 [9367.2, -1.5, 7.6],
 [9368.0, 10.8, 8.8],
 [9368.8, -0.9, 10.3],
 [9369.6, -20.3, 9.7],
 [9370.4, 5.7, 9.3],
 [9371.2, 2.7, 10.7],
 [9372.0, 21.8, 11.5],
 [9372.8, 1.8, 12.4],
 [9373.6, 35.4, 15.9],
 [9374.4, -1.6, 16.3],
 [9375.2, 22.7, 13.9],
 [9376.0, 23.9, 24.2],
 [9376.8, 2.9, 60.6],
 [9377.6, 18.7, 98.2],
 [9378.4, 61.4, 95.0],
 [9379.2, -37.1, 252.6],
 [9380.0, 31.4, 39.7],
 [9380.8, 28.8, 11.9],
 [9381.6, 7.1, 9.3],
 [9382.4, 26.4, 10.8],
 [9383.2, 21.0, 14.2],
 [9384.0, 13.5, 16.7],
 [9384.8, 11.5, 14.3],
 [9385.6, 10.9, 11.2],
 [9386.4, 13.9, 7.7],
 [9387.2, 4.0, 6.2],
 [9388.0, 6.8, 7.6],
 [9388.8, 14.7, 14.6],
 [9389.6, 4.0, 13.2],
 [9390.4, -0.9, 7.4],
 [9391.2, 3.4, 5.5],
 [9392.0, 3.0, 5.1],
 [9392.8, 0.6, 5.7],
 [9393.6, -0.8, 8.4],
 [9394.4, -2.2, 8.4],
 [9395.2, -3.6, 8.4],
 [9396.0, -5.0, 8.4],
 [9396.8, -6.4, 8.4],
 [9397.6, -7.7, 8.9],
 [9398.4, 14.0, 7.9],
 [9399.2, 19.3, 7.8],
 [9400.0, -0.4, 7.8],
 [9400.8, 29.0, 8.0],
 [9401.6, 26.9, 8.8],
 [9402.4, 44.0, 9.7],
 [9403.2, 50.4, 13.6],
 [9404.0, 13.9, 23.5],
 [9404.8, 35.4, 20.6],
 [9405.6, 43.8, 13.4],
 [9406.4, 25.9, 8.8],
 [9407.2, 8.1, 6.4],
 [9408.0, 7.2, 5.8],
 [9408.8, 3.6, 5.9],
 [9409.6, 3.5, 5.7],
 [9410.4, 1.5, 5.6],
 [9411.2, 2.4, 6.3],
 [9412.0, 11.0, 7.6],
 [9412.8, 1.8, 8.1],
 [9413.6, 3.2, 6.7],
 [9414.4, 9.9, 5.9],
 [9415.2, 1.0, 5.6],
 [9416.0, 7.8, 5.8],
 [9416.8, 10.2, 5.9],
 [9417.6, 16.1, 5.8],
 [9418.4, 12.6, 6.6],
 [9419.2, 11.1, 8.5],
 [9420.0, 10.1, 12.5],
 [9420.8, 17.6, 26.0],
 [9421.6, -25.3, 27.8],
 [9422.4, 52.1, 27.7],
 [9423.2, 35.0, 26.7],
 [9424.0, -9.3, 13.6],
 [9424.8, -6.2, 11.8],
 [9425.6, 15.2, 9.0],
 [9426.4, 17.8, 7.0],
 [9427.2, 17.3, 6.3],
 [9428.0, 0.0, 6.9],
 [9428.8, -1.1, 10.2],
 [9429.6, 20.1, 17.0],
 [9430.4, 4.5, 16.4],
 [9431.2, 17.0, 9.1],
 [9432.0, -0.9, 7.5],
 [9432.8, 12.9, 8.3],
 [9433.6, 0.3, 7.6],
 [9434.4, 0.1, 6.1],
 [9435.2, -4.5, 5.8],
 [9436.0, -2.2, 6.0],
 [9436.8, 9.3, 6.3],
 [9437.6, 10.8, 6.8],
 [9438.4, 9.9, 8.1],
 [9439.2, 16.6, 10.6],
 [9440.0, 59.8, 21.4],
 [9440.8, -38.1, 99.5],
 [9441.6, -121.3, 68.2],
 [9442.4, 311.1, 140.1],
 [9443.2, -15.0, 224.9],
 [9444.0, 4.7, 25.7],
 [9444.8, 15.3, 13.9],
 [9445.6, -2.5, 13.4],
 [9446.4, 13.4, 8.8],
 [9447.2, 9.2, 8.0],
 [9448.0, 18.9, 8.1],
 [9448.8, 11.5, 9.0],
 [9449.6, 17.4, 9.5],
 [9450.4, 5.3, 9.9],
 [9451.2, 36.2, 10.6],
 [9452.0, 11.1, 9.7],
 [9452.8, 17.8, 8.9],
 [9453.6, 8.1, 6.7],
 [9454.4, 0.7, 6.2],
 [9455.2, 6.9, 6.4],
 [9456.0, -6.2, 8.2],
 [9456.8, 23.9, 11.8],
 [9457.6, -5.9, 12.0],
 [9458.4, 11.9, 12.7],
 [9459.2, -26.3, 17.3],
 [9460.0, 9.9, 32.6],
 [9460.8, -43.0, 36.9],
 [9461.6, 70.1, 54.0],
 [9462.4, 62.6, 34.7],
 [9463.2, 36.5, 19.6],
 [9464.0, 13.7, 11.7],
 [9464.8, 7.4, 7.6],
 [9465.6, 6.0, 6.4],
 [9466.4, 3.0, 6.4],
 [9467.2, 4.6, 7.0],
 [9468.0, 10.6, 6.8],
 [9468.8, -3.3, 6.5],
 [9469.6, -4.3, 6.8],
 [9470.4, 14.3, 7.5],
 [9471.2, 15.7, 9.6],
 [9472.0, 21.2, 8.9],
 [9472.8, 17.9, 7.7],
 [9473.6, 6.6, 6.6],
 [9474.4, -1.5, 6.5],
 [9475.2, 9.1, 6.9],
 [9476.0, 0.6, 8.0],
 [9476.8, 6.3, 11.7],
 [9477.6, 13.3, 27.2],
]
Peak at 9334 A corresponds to [O III]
